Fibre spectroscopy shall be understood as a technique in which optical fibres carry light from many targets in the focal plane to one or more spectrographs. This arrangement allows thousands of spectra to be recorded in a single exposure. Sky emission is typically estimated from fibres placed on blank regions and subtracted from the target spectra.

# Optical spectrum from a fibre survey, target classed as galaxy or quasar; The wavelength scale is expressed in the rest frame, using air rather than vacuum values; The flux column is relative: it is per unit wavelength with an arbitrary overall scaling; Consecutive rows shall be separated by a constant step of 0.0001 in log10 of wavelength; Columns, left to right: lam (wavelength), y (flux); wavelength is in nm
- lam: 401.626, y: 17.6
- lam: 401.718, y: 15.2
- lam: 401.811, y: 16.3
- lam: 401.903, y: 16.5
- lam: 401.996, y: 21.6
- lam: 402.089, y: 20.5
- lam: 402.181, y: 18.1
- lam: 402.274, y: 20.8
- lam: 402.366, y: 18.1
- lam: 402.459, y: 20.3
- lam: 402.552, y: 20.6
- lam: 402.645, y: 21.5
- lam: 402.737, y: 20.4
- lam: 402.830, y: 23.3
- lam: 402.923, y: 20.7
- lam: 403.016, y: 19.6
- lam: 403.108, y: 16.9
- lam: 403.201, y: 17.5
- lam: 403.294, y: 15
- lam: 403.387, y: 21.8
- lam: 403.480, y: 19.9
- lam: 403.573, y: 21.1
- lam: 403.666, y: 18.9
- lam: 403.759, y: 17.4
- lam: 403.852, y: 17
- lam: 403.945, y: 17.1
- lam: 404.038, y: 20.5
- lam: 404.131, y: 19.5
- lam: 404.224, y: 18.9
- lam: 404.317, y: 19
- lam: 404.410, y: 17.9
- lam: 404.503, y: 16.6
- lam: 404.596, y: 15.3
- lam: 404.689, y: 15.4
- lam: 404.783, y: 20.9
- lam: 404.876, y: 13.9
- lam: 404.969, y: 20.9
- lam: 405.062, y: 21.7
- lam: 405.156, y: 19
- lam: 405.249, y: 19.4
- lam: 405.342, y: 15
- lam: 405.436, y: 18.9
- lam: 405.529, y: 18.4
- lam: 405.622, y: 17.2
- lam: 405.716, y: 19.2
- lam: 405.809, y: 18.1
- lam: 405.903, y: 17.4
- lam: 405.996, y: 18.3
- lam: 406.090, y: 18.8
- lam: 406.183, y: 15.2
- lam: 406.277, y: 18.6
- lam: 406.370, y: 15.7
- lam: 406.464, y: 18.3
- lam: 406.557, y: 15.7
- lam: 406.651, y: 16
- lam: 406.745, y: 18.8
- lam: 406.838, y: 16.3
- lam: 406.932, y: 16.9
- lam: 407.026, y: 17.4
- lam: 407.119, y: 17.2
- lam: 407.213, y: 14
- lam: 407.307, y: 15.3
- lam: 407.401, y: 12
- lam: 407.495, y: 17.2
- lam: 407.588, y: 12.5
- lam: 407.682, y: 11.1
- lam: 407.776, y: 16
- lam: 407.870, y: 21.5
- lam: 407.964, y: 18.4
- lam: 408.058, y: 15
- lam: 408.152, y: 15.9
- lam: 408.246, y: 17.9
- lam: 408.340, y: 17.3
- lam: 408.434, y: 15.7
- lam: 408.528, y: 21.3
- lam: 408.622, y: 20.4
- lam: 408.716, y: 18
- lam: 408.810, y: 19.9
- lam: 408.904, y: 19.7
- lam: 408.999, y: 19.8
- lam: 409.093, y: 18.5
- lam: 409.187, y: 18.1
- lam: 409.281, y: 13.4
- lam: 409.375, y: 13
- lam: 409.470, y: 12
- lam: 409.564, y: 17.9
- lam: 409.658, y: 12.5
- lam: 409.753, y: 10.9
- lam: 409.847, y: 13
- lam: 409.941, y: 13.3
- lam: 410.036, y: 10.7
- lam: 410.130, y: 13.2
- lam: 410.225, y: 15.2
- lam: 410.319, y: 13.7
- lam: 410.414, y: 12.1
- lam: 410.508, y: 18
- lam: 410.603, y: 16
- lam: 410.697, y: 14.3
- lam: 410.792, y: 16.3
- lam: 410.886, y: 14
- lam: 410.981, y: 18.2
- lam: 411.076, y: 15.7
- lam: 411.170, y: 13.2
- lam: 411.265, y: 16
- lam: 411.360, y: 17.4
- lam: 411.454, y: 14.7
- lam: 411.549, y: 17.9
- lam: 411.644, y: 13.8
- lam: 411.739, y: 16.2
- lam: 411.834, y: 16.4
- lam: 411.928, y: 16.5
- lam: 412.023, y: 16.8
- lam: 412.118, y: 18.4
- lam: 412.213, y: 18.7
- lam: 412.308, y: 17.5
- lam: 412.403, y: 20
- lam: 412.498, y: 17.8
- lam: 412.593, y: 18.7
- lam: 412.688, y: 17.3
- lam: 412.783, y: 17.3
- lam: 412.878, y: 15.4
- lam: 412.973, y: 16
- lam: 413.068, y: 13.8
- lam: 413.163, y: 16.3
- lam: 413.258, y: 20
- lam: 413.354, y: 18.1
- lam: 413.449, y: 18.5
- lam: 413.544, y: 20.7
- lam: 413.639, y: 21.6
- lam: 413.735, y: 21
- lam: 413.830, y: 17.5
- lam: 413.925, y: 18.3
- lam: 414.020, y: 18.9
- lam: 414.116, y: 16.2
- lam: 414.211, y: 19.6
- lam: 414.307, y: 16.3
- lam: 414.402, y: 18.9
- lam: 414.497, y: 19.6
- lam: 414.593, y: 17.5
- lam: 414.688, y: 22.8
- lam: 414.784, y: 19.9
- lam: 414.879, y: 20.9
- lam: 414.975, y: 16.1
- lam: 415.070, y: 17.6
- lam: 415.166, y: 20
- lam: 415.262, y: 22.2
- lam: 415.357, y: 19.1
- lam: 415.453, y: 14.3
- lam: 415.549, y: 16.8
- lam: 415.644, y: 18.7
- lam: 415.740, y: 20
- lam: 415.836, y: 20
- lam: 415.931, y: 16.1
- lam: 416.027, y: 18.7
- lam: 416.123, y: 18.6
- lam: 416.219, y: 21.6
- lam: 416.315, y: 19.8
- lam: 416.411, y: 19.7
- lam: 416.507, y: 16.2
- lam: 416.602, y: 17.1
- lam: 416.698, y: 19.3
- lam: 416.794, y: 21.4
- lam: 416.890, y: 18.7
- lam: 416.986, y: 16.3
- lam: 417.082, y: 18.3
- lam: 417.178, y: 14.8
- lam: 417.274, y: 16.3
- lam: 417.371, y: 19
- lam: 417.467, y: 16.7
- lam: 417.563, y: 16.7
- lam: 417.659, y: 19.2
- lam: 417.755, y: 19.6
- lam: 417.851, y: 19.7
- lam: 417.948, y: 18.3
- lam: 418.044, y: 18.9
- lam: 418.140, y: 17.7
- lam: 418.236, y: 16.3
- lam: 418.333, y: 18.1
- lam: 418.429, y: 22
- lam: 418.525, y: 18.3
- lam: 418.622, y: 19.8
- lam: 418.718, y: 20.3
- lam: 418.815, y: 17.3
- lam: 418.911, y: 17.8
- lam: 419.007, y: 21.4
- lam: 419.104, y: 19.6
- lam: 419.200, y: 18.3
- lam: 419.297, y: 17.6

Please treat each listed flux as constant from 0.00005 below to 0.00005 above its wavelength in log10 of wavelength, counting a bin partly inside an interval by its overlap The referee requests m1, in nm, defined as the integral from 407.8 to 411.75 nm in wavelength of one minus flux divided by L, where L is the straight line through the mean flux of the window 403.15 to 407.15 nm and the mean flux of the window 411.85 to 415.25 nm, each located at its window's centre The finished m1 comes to 0.480 nm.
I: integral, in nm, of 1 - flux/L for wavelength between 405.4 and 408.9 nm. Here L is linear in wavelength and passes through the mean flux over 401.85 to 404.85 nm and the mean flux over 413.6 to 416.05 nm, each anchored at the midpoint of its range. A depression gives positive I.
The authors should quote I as 0.33 nm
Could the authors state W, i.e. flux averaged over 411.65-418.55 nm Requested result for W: 18.3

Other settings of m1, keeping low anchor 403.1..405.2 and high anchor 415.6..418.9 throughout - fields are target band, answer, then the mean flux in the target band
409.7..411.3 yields 0.357 nm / 14.3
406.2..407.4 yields 0.126 nm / 16.5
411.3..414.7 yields 0.124 nm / 17.8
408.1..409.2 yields -0.007 nm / 18.5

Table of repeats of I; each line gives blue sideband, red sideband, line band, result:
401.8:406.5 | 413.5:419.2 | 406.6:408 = 0.20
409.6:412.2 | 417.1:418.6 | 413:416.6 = -0.41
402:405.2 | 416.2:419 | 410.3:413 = 0.33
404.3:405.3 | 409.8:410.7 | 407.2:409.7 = -0.20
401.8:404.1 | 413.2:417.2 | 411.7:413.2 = 0.14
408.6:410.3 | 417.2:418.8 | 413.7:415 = -0.13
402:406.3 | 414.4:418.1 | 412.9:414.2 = 0.03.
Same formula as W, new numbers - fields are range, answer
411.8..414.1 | 18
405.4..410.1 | 16.5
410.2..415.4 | 17.5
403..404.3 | 18.6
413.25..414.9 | 19.2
